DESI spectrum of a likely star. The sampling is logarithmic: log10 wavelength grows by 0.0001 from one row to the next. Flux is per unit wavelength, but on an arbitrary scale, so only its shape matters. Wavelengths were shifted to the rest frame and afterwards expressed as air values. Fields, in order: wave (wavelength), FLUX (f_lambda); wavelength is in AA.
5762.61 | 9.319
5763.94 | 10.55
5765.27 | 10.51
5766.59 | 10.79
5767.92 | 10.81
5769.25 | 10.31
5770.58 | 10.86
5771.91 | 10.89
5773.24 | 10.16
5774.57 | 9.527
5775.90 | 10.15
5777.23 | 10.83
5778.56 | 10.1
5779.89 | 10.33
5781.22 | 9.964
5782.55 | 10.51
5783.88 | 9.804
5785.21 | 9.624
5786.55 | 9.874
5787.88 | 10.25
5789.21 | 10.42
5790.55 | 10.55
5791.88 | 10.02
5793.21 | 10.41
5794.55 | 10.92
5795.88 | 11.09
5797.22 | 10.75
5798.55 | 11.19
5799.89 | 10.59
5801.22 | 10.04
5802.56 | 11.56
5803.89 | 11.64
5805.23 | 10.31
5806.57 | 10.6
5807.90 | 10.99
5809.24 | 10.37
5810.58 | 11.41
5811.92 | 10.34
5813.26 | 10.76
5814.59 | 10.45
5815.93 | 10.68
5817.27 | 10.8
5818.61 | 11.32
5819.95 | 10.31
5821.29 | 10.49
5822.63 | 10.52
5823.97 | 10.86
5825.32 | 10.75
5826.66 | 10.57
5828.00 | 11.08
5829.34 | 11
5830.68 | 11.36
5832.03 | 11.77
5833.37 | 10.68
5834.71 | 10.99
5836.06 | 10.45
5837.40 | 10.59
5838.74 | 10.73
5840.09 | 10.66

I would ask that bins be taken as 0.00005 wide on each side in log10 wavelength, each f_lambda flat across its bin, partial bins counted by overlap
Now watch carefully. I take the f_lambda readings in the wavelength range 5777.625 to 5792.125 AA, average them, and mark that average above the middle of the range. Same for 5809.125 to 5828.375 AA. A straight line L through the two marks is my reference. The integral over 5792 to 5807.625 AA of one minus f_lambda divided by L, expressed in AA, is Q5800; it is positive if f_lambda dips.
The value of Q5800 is -0.6 AA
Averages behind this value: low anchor 10.1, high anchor 10.7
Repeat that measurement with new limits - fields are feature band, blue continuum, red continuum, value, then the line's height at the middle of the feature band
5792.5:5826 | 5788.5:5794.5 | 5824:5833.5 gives -0.20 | 10.7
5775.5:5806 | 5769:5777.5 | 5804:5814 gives 0.20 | 10.5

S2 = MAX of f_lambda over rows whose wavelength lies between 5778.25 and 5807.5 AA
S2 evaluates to 11.64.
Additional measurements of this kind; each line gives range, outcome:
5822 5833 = 11.77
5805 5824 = 11.41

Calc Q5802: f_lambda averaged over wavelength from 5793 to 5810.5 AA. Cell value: 10.8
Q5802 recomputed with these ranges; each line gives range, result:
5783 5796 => 10.3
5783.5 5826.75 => 10.6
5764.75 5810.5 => 10.5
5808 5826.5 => 10.7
